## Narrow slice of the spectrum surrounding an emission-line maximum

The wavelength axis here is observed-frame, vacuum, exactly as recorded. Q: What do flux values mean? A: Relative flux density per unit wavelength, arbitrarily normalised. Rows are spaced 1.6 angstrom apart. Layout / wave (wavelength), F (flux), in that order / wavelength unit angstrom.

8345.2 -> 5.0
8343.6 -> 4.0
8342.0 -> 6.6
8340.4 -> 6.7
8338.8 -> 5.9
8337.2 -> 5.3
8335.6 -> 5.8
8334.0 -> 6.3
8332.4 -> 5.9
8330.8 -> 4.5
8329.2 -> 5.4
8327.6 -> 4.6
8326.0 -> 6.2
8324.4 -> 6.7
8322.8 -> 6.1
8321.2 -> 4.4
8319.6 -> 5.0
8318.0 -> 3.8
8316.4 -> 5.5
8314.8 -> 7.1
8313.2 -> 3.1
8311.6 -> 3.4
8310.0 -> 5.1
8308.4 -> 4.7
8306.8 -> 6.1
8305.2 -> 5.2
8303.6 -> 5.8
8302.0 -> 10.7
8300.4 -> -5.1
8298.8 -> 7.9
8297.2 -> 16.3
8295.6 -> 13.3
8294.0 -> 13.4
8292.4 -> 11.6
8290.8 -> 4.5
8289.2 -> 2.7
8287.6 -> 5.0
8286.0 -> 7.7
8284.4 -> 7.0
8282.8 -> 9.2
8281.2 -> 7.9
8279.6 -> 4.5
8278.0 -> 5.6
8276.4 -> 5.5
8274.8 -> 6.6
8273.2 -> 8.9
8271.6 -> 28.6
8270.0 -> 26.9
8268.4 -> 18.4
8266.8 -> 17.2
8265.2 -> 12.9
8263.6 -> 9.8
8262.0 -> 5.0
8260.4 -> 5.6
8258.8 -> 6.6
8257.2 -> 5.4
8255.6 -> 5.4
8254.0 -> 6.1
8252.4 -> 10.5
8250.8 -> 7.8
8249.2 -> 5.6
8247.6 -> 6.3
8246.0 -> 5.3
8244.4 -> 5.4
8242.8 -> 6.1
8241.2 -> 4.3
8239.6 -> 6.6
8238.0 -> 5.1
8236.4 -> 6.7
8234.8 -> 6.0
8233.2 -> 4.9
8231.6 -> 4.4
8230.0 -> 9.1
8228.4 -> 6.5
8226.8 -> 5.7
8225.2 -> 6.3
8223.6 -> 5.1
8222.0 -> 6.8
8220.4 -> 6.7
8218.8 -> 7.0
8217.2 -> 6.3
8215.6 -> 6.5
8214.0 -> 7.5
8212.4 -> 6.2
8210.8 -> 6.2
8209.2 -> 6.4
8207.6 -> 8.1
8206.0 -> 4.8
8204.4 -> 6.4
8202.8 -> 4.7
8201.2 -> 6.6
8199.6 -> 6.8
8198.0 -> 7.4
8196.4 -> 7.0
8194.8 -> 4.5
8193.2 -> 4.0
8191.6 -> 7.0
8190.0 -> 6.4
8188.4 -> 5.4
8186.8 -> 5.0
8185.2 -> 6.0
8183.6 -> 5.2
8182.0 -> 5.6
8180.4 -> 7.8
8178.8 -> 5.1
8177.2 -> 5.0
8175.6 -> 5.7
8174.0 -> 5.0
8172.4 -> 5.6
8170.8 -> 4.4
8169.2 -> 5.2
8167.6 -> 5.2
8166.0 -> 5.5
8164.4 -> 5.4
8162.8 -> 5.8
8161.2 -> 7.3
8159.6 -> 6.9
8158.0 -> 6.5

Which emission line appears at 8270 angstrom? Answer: H-alpha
